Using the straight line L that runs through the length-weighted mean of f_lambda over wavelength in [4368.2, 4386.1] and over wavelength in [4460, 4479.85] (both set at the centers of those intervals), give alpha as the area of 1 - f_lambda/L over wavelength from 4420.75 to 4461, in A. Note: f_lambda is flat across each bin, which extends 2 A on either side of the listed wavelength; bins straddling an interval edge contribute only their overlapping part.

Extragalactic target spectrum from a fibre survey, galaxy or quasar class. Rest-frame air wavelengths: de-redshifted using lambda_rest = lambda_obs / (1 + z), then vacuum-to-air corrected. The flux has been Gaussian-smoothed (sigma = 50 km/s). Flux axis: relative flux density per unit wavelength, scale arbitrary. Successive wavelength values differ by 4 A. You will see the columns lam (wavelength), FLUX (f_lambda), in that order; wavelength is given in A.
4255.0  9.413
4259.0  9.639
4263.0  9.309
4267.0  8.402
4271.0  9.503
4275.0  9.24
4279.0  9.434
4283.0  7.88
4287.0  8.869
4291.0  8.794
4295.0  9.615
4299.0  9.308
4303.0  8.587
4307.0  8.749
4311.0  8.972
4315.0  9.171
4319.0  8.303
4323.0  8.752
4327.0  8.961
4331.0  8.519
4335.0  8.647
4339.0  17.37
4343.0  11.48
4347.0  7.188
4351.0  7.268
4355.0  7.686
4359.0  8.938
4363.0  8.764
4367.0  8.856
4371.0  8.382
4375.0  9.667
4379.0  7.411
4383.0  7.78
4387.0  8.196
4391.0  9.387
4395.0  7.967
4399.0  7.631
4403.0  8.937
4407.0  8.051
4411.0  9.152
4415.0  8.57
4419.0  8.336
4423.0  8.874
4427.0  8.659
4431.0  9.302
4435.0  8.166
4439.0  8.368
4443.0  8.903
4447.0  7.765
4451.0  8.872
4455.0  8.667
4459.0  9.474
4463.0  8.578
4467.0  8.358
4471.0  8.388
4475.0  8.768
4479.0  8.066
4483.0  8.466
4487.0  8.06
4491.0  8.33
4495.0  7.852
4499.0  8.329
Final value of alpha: -1.21 A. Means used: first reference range 8.33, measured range 8.7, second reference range 8.51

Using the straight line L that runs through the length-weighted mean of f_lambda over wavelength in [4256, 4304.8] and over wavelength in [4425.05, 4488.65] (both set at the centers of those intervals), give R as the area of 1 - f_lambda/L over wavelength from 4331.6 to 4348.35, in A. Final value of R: -4.2 A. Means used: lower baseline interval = 9.06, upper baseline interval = 8.56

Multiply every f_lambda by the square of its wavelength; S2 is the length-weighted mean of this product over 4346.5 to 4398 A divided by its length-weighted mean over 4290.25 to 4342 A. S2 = 0.89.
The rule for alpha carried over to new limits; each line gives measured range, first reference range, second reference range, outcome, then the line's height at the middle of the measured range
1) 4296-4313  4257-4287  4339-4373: 0.2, 9.06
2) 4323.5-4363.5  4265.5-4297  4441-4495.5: -3.0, 8.81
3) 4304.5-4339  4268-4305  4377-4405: -2.1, 8.73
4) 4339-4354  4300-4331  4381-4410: -2.0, 8.6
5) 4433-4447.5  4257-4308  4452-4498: 0.4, 8.56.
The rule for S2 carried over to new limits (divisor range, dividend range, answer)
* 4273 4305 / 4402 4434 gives 1.03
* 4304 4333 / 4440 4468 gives 1.05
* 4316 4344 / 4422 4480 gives 0.89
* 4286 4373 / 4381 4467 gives 0.98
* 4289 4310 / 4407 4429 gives 1.01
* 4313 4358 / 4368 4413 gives 0.92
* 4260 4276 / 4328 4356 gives 1.11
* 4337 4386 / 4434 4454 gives 0.95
